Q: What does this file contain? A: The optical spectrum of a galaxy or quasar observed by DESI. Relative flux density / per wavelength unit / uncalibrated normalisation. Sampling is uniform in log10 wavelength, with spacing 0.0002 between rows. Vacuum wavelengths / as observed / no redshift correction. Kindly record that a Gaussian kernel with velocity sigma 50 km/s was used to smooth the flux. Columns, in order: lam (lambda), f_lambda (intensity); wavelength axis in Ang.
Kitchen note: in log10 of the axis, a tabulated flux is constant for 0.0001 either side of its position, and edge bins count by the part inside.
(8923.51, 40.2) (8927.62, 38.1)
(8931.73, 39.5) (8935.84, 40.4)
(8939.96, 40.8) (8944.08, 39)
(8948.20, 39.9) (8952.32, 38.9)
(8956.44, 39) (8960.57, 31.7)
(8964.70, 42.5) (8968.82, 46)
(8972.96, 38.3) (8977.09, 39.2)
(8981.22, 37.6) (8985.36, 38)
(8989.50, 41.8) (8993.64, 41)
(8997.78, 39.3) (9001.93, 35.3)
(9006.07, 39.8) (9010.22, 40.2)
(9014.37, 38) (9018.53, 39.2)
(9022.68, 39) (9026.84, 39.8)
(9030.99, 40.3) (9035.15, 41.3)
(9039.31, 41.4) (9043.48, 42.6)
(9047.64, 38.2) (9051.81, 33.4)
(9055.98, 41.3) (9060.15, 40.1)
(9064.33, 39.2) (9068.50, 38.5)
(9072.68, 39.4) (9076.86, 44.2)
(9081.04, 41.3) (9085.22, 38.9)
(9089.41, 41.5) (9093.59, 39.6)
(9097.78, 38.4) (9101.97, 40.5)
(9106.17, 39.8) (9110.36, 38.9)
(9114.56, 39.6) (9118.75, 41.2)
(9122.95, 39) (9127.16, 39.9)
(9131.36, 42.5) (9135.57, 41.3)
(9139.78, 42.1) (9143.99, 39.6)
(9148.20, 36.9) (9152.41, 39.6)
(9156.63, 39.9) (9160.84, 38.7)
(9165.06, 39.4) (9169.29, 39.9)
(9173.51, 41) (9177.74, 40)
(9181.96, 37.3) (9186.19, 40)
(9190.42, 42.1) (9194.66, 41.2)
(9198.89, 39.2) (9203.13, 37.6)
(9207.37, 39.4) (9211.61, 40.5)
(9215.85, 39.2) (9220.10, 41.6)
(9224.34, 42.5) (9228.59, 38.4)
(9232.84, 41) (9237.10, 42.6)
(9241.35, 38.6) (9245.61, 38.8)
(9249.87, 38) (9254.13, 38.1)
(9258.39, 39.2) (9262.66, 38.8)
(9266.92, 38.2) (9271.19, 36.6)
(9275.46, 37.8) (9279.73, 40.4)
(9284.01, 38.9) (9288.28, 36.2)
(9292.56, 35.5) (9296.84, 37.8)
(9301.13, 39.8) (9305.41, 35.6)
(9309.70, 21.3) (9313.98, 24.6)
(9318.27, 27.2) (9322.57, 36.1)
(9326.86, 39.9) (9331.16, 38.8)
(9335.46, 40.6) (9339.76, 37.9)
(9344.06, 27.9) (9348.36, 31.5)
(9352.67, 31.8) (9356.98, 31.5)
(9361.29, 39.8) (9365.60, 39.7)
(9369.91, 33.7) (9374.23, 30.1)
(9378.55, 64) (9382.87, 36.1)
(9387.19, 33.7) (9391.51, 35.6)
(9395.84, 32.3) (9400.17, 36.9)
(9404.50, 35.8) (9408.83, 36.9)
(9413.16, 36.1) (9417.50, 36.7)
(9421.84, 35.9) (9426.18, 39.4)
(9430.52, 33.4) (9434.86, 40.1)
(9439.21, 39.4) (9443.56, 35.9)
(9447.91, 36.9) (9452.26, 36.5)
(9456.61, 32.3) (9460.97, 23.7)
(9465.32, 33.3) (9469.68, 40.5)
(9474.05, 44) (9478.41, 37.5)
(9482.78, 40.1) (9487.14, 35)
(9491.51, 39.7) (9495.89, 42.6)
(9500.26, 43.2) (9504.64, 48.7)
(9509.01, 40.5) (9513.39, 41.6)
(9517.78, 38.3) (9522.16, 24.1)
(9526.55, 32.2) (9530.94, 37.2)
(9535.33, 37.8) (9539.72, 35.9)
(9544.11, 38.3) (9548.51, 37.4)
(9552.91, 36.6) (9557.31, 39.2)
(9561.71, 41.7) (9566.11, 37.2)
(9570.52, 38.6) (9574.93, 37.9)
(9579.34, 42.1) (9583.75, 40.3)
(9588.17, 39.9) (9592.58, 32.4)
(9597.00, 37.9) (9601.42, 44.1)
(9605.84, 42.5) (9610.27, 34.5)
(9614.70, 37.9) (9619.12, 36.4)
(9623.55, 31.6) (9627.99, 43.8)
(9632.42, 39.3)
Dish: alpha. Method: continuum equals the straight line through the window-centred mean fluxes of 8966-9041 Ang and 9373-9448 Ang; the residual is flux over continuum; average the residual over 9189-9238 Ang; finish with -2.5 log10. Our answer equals -0.05 mag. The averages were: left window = 39.8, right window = 37.6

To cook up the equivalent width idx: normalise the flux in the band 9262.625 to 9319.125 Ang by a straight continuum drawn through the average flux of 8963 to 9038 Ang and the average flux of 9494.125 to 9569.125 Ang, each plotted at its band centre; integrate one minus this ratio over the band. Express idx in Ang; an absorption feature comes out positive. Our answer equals 5.9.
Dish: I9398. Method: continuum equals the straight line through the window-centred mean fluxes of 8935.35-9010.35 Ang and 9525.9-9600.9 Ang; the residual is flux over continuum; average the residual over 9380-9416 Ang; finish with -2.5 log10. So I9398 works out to 0.07 mag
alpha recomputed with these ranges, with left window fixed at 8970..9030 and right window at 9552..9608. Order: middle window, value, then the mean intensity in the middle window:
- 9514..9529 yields 0.201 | 32.7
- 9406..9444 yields 0.061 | 37.1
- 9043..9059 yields 0.017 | 38.6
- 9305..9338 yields 0.191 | 32.9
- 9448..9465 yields 0.227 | 31.9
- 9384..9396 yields 0.146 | 34.3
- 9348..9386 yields 0.042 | 37.8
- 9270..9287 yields 0.023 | 38.4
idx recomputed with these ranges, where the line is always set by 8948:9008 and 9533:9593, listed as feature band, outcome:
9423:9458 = 1.60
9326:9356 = 2.77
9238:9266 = 0.06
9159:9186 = -0.34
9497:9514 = -2.27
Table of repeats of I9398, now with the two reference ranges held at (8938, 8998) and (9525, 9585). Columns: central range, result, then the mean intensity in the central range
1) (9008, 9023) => 0.01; 39.1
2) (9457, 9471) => 0.20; 32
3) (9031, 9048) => -0.05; 41.1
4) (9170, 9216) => -0.02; 39.8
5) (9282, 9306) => 0.04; 37.4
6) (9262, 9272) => 0.02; 37.9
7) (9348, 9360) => 0.20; 32.2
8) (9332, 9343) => 0.02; 38.1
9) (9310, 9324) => 0.35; 27.9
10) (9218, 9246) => -0.05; 40.6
